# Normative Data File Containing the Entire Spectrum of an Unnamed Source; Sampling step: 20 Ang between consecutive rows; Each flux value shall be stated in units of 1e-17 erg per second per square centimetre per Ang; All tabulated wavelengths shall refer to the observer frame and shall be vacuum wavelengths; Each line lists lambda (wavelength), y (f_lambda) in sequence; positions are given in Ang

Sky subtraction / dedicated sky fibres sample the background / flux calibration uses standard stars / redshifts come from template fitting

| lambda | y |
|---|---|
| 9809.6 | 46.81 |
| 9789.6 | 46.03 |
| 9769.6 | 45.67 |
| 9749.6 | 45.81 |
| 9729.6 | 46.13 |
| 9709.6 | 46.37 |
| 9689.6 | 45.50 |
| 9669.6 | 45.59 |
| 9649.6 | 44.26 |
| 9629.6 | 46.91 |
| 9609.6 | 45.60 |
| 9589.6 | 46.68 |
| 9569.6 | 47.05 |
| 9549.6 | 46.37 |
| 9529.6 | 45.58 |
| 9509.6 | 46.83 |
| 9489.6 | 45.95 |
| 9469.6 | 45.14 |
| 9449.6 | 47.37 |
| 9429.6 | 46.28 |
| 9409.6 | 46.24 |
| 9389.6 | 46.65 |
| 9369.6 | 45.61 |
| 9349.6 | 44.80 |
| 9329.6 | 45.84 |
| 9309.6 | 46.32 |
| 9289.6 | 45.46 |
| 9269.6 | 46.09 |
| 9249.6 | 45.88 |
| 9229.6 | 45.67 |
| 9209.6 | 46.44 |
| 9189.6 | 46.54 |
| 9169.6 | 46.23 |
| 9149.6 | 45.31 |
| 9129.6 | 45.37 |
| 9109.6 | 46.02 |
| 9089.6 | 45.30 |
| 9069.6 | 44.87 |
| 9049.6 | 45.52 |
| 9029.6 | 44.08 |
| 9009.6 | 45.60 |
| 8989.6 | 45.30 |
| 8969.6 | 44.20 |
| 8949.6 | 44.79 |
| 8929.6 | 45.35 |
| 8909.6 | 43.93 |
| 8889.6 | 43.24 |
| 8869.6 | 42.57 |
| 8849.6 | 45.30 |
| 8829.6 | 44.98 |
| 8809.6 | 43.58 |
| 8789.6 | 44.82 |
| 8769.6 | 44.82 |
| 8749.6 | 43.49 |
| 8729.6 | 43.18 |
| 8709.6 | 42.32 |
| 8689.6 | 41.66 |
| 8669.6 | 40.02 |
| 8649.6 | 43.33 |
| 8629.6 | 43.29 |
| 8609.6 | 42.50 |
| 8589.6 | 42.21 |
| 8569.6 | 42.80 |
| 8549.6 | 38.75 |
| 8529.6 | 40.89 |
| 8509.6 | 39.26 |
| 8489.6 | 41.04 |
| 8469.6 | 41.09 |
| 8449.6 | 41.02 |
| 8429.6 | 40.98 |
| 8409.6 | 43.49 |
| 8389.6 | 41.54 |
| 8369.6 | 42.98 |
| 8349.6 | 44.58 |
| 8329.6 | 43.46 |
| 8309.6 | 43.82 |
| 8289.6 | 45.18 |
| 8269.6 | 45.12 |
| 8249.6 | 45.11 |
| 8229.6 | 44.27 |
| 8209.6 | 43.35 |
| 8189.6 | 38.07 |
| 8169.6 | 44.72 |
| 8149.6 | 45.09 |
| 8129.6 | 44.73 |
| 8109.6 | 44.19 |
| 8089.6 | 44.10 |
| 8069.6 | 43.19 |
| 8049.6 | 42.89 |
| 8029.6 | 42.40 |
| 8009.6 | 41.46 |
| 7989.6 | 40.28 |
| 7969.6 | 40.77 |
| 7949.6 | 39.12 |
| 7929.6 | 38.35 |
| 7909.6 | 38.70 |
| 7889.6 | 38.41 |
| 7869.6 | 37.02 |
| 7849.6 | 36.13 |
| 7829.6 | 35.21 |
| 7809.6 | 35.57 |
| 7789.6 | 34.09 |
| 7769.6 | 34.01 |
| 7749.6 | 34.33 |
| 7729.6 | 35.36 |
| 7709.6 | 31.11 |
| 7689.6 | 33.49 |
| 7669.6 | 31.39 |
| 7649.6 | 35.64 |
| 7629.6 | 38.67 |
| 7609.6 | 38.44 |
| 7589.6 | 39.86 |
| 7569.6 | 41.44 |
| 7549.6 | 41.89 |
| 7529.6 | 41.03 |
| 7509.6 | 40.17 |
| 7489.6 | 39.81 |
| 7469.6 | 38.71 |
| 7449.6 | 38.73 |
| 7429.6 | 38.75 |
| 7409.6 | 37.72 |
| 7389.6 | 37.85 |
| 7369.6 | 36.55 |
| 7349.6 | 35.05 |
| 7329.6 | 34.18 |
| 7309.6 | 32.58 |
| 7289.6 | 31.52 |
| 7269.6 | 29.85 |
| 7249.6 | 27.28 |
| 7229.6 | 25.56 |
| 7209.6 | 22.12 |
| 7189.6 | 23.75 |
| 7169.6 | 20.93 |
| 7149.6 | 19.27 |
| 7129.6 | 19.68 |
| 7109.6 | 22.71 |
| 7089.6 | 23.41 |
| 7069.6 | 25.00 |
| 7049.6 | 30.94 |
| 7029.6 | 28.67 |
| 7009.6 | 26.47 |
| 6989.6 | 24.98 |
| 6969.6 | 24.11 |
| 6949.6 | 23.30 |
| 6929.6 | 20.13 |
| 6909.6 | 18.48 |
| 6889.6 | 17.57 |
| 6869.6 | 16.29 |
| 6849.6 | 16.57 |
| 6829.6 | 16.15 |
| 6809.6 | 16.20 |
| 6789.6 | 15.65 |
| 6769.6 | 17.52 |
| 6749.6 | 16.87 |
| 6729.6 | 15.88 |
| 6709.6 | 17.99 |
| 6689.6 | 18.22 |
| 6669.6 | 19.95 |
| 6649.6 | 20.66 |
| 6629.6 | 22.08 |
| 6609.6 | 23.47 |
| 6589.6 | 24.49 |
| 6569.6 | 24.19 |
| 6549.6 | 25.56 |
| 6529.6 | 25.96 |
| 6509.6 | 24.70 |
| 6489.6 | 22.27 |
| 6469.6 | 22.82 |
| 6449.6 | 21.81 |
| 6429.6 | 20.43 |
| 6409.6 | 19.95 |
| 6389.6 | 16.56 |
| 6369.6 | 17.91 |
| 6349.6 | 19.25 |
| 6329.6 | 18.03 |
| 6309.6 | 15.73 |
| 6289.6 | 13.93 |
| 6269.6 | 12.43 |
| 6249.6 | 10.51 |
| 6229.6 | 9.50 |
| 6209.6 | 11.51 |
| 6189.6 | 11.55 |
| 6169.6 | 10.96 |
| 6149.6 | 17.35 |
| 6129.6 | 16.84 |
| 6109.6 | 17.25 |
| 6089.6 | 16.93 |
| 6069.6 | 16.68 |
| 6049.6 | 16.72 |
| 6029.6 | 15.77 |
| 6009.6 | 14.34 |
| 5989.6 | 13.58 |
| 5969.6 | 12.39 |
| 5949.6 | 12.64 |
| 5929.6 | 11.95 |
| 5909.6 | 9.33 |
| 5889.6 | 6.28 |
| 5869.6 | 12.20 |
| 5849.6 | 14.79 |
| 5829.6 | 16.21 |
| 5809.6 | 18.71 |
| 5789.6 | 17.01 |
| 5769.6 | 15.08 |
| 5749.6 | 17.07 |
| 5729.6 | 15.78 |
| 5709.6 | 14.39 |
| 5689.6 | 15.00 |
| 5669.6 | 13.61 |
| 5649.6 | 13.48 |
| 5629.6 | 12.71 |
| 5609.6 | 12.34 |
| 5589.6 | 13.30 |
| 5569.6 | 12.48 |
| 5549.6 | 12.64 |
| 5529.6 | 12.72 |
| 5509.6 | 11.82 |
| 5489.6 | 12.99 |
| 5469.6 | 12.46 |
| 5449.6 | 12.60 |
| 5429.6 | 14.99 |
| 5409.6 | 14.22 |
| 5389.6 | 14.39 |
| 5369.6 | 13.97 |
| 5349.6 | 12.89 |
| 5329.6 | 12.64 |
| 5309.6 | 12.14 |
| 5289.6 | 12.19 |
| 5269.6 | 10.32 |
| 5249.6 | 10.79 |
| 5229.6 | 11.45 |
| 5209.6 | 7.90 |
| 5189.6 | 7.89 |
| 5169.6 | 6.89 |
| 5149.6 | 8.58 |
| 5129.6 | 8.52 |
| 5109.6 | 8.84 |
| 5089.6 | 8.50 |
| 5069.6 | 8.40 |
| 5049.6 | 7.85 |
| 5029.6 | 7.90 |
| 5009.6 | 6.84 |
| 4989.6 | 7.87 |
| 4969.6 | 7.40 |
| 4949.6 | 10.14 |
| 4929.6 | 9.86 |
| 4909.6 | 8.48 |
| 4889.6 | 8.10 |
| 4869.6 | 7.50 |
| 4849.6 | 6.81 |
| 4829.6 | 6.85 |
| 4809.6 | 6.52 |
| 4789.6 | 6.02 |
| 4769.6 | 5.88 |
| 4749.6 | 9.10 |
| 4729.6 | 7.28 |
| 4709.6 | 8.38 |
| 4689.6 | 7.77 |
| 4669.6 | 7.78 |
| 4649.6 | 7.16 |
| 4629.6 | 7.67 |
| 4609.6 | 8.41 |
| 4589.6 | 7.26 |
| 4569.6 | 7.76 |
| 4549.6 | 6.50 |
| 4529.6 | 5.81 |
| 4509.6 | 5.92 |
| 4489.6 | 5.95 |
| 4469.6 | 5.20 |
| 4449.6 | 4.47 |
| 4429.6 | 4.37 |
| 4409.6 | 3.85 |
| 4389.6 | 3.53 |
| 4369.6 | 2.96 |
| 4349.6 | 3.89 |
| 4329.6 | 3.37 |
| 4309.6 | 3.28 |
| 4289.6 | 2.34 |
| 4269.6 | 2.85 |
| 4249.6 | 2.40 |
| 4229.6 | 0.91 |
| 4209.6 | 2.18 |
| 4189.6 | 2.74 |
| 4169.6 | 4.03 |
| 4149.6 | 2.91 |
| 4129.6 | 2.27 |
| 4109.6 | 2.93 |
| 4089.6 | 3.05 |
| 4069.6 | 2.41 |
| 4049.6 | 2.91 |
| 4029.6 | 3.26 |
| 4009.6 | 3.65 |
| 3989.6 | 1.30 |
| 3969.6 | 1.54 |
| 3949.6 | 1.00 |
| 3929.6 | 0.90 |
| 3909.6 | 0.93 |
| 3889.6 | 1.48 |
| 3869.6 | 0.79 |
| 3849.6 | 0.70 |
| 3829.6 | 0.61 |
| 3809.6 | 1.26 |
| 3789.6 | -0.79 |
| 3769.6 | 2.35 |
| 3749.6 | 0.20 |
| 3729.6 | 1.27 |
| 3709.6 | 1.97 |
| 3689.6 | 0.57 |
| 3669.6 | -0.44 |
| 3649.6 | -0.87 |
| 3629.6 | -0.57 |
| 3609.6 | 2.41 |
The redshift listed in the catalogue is 0.00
